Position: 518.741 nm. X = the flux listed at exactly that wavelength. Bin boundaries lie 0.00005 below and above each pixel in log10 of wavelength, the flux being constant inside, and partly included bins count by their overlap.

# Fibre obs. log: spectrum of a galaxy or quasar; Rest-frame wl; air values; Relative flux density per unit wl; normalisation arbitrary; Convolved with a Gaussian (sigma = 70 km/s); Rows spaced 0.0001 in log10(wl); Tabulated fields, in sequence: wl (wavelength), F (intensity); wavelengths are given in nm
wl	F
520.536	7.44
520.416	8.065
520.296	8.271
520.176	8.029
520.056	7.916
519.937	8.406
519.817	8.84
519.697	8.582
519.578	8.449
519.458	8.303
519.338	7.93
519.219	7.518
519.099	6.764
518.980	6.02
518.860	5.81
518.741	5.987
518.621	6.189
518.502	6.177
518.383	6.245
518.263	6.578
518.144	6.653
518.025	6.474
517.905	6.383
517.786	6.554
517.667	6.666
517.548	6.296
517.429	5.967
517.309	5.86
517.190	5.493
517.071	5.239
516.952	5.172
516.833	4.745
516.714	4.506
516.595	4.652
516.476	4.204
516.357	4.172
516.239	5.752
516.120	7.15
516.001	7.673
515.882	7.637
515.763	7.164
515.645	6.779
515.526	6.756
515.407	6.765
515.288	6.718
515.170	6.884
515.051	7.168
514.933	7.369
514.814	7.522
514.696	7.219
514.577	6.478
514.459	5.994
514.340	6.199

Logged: 5.987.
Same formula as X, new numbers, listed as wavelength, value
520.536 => 7.44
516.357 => 4.172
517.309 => 5.86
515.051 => 7.168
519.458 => 8.303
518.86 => 5.81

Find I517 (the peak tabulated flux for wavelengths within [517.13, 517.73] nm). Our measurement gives 6.666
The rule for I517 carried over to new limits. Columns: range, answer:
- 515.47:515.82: 7.164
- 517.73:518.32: 6.653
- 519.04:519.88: 8.84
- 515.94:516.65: 7.673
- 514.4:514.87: 7.522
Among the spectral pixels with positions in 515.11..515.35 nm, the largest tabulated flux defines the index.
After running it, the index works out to 6.884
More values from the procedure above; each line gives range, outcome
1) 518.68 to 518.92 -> 5.987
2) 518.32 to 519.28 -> 7.518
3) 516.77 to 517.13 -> 5.239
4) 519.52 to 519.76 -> 8.582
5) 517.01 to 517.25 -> 5.493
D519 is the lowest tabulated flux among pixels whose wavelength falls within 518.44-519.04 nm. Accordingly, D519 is 5.81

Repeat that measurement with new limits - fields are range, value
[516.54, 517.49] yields 4.506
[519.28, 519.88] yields 7.93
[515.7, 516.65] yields 4.172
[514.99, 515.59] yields 6.718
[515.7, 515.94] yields 7.164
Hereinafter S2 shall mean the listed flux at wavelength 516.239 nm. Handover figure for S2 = 5.752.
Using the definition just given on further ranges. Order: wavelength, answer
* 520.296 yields 8.271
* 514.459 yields 5.994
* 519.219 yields 7.518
